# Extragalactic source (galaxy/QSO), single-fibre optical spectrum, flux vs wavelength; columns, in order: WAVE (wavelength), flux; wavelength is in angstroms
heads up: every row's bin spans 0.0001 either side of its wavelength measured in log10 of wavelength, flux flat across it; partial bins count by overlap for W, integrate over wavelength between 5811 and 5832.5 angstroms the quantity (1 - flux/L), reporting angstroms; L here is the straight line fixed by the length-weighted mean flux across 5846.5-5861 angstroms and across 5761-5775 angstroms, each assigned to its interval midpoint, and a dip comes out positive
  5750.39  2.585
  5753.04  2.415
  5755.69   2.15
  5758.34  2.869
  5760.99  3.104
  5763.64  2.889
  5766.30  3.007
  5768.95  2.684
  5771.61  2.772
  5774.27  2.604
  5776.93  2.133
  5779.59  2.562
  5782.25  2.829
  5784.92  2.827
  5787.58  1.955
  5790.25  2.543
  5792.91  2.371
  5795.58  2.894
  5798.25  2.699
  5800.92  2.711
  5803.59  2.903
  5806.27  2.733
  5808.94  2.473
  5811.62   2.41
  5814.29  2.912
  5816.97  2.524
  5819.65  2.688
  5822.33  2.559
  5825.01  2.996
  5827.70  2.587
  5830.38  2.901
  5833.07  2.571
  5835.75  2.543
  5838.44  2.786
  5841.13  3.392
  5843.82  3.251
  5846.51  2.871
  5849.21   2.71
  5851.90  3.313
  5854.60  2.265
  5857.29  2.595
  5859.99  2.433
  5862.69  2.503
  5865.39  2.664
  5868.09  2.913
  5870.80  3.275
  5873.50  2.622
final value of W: 0.30 angstroms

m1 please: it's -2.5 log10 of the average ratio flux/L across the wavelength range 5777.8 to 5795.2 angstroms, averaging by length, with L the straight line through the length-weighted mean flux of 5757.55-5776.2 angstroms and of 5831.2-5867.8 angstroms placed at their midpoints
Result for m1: 0.12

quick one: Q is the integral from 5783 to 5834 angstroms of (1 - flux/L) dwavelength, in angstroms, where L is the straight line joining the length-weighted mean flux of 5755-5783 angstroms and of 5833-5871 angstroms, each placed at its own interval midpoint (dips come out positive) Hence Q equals 1.9 angstroms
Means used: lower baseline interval 2.7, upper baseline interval 2.8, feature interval 2.65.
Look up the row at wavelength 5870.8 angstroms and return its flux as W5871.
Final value 3.275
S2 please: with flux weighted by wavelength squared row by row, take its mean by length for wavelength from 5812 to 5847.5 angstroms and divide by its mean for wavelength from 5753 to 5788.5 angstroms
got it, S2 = 1.1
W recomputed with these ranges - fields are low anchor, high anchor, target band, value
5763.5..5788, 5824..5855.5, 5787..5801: 0.8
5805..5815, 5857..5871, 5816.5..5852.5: -2.5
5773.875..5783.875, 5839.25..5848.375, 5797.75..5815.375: 0.6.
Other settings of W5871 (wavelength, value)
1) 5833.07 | 2.571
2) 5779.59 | 2.562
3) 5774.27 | 2.604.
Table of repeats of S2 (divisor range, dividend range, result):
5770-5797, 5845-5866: 1.07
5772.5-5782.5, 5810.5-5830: 1.08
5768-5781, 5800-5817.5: 1.06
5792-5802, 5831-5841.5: 1.05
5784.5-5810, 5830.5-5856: 1.11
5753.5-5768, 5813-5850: 1.04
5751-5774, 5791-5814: 0.99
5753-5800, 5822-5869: 1.08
